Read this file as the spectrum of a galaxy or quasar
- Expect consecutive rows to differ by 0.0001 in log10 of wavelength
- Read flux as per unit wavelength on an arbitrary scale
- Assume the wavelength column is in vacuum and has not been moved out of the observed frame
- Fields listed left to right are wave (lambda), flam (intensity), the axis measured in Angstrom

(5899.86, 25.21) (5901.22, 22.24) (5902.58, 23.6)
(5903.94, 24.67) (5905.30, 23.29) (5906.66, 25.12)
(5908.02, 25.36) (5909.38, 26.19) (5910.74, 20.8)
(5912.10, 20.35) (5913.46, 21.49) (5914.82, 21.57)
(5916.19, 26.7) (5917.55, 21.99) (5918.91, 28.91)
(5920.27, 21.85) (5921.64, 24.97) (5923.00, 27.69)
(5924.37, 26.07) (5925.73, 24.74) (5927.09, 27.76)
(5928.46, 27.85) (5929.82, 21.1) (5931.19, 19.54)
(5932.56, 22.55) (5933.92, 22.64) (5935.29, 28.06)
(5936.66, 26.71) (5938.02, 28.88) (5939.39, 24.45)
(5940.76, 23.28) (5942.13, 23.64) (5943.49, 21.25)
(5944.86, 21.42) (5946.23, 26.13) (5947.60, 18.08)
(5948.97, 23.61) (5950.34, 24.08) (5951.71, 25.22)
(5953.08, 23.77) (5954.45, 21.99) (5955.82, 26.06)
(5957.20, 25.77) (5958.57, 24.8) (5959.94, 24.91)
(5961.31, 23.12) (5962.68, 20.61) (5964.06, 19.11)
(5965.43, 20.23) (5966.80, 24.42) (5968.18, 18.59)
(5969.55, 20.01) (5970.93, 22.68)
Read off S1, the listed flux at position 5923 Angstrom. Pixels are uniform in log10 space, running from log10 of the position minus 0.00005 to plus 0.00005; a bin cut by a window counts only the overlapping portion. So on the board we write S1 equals 27.69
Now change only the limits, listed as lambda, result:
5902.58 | 23.6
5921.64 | 24.97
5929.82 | 21.1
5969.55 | 20.01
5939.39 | 24.45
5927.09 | 27.76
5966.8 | 24.42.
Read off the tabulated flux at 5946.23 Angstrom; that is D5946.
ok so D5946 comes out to 26.13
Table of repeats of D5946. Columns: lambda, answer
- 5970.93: 22.68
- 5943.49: 21.25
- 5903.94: 24.67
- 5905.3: 23.29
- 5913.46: 21.49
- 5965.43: 20.23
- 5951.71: 25.22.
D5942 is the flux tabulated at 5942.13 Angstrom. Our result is 23.64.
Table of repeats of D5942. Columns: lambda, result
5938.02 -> 28.88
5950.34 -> 24.08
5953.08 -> 23.77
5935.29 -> 28.06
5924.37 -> 26.07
